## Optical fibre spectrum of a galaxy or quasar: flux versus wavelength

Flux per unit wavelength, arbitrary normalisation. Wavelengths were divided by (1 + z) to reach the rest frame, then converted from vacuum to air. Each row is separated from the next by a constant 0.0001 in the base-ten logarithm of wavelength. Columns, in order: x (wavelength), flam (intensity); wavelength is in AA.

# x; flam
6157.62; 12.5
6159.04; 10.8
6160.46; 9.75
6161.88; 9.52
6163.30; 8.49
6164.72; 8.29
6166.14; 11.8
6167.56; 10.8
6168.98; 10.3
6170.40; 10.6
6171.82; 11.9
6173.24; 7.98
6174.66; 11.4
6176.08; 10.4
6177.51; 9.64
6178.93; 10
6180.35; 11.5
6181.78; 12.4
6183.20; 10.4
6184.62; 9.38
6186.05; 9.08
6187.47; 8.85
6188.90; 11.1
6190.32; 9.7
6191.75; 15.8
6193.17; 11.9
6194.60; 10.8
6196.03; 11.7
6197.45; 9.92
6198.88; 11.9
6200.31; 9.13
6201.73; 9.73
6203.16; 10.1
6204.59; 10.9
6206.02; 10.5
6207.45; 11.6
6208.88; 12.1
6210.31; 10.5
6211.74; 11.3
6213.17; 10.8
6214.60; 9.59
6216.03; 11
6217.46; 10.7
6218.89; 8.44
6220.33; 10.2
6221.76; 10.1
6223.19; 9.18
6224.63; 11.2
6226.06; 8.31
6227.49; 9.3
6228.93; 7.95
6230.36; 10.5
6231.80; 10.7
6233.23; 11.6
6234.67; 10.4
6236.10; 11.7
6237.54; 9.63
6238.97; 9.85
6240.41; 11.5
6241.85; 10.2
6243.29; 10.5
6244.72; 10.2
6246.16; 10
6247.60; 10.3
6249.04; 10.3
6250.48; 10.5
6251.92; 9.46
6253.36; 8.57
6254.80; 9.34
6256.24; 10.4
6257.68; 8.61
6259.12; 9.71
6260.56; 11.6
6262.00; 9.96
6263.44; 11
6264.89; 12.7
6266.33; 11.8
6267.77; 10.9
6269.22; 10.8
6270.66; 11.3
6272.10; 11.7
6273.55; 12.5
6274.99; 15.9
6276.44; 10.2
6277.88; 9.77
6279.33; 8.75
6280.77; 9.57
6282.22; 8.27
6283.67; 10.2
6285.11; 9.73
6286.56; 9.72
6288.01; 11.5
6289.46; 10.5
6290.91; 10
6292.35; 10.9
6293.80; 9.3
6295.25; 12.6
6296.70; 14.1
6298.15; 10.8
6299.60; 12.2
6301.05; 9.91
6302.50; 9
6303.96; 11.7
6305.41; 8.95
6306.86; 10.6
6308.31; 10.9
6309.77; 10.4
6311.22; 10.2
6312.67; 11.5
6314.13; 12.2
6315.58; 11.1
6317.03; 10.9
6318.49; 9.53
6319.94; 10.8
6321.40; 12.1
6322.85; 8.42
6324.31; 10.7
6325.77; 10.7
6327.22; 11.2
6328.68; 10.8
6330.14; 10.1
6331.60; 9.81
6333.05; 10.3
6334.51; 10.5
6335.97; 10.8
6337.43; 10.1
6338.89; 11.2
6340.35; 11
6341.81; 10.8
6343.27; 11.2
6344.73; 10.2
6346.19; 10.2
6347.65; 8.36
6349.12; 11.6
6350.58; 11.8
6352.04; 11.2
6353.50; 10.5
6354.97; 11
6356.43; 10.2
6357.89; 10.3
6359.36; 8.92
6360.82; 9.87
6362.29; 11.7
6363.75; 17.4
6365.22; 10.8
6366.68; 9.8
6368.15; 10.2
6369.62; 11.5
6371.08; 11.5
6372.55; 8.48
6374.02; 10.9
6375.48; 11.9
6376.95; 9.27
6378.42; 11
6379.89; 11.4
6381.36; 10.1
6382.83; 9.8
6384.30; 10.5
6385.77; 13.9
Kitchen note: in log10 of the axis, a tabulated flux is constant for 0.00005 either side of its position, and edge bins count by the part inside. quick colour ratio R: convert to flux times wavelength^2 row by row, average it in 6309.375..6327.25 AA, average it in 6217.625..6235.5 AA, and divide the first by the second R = 1.1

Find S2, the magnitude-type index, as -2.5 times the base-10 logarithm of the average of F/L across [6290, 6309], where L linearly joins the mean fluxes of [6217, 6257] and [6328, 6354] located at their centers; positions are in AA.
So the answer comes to -0.05 mag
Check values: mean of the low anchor 10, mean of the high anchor 10.6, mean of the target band 10.8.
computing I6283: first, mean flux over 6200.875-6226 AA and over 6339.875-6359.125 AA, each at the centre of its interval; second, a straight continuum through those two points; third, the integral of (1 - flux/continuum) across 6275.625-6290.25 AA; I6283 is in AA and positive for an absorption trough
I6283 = 0.9 AA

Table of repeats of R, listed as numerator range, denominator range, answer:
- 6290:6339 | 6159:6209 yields 1.06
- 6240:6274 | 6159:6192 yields 1.05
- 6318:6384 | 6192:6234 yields 1.07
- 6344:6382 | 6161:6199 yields 1.08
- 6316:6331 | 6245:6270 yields 1.04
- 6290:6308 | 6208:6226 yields 1.07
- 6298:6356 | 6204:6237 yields 1.06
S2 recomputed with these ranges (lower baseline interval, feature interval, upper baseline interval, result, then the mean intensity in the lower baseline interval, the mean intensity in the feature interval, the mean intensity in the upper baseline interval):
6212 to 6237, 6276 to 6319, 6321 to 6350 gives -0.015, 10.1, 10.5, 10.5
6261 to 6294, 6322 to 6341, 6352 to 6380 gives 0.040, 10.8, 10.4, 10.9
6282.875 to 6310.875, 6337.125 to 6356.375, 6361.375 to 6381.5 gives 0.030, 10.7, 10.7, 11.2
